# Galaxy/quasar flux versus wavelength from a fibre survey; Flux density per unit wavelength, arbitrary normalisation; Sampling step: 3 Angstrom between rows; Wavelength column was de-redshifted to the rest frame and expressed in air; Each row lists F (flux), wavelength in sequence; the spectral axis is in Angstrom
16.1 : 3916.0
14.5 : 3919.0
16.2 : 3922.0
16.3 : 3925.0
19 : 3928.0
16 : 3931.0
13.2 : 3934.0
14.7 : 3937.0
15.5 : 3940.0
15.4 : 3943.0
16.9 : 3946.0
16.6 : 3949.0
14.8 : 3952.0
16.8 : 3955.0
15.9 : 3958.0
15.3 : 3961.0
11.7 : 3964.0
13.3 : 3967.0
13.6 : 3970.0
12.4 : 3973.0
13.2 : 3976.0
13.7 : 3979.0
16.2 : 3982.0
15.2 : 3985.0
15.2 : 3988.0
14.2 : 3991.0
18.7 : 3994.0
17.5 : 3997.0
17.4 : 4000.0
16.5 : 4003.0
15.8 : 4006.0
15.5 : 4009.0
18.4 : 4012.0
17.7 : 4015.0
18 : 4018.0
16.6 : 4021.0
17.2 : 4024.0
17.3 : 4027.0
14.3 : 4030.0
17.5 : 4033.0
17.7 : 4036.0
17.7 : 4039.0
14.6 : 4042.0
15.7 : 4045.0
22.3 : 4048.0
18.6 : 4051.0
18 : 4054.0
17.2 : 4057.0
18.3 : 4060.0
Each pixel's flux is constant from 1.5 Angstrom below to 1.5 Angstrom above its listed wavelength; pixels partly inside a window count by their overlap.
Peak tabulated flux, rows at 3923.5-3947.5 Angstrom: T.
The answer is 19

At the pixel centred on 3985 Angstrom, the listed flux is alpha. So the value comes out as 15.2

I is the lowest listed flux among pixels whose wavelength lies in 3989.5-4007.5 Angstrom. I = 14.2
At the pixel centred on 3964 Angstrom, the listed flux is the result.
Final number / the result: 11.7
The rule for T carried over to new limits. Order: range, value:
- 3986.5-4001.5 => 18.7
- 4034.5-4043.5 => 17.7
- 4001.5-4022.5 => 18.4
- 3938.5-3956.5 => 16.9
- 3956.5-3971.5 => 15.9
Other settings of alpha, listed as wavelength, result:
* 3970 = 13.6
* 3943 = 15.4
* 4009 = 15.5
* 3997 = 17.5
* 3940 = 15.5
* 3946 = 16.9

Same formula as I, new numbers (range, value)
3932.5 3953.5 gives 13.2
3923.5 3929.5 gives 16.3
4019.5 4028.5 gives 16.6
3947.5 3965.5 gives 11.7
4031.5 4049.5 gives 14.6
